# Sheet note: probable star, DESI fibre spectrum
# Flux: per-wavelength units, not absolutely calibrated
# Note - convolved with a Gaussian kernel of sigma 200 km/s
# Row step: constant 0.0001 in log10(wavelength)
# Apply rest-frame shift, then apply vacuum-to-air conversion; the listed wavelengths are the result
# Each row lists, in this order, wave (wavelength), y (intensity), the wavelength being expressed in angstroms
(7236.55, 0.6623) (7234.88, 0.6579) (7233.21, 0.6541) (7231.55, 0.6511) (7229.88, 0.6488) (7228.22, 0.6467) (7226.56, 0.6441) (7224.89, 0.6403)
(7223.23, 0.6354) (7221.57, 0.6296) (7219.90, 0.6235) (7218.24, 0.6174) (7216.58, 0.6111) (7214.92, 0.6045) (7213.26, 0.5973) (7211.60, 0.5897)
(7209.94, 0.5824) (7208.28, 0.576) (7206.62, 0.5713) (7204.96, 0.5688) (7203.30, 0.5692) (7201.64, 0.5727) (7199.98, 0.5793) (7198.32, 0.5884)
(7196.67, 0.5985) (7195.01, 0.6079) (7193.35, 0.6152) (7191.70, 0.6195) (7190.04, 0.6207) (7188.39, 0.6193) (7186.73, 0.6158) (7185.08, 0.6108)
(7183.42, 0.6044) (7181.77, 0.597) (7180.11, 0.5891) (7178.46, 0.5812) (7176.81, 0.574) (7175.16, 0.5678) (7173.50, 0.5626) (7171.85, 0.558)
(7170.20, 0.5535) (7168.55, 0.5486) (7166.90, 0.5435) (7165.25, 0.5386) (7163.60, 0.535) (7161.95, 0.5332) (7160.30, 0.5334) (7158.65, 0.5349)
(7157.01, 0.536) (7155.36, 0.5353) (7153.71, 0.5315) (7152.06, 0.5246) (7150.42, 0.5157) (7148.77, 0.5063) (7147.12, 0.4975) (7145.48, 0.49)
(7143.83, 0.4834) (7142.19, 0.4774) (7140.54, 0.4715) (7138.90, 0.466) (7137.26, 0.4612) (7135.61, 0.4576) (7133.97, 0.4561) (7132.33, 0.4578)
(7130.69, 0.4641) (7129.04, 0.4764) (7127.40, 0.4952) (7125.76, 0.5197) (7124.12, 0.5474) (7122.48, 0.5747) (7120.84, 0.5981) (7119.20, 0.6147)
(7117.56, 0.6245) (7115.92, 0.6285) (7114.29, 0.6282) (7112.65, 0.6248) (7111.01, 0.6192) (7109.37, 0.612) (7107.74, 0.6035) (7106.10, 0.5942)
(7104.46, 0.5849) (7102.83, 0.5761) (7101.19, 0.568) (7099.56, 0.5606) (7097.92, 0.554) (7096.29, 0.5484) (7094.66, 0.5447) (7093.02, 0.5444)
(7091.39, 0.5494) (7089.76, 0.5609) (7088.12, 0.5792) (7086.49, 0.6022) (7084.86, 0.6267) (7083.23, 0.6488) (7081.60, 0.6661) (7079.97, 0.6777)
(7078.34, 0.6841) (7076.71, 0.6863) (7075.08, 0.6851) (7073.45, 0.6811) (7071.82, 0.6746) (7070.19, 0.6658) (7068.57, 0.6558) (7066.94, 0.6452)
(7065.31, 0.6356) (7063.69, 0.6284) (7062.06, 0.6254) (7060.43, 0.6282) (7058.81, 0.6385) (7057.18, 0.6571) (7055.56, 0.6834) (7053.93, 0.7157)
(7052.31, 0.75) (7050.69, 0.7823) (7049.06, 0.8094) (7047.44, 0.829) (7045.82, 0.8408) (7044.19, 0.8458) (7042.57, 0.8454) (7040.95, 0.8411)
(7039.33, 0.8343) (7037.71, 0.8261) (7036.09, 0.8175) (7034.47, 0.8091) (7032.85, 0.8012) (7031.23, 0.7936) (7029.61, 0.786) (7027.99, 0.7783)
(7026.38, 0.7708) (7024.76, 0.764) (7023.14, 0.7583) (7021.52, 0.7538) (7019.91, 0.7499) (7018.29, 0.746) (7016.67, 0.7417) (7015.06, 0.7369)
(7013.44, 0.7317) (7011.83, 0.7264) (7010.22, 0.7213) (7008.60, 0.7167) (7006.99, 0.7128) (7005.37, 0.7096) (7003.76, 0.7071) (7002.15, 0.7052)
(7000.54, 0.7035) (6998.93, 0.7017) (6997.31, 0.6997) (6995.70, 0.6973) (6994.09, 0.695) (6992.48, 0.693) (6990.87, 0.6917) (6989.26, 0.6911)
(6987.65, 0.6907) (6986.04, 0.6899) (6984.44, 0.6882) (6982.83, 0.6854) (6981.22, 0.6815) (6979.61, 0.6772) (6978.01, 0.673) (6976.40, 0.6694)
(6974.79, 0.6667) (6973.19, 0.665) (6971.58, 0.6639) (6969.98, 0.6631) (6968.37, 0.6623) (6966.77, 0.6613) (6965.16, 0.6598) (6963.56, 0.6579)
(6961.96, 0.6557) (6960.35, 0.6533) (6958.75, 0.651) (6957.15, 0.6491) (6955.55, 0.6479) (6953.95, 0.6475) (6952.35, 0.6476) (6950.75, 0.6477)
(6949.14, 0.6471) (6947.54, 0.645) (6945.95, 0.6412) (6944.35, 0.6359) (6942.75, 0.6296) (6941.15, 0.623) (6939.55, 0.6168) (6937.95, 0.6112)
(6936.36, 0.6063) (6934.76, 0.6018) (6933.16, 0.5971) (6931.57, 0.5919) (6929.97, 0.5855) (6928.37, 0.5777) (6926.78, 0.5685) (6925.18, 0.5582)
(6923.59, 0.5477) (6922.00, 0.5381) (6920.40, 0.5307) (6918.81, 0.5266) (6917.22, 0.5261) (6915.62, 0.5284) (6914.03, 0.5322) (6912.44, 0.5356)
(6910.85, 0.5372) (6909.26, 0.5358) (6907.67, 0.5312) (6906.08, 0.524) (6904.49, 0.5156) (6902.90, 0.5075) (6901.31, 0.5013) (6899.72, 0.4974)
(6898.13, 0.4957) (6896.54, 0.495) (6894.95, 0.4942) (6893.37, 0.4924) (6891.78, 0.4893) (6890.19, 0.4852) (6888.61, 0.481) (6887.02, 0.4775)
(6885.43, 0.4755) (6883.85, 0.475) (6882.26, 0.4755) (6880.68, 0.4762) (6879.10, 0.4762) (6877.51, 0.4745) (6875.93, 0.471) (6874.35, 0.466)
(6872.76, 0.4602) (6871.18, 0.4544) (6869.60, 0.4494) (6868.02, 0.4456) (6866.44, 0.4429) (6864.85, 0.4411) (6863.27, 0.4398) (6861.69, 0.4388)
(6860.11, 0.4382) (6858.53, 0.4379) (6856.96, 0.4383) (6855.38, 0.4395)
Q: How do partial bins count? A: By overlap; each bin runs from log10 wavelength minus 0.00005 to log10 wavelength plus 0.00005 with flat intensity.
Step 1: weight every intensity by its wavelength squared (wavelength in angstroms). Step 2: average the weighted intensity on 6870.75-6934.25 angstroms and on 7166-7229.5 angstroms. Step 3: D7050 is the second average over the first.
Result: 1.26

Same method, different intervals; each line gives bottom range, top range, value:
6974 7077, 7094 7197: 0.79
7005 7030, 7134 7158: 0.69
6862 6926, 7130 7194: 1.17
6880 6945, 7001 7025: 1.40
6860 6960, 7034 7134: 1.26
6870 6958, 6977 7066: 1.39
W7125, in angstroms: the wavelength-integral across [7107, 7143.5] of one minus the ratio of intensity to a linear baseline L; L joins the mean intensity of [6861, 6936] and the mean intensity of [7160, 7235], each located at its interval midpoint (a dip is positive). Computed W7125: 2.2 angstroms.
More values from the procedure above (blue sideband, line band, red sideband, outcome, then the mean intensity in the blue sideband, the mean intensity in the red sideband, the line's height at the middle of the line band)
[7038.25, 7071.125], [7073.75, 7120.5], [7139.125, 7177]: 2.7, 0.728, 0.527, 0.646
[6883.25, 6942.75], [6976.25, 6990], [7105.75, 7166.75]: -3.8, 0.537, 0.534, 0.536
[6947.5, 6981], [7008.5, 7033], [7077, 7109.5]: -4.8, 0.658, 0.595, 0.631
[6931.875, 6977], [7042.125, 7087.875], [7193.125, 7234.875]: -4.7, 0.643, 0.61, 0.629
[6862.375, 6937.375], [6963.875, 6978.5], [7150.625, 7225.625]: -3.8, 0.51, 0.581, 0.527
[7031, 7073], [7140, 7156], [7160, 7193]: 2.9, 0.74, 0.577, 0.614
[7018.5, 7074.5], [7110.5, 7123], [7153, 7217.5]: 0.8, 0.744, 0.576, 0.659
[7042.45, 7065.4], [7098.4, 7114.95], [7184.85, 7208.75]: 2.0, 0.727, 0.595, 0.678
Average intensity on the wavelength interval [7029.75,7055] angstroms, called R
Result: 0.807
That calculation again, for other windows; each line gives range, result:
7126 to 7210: 0.544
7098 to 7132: 0.573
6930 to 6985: 0.647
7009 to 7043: 0.776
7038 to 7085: 0.712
